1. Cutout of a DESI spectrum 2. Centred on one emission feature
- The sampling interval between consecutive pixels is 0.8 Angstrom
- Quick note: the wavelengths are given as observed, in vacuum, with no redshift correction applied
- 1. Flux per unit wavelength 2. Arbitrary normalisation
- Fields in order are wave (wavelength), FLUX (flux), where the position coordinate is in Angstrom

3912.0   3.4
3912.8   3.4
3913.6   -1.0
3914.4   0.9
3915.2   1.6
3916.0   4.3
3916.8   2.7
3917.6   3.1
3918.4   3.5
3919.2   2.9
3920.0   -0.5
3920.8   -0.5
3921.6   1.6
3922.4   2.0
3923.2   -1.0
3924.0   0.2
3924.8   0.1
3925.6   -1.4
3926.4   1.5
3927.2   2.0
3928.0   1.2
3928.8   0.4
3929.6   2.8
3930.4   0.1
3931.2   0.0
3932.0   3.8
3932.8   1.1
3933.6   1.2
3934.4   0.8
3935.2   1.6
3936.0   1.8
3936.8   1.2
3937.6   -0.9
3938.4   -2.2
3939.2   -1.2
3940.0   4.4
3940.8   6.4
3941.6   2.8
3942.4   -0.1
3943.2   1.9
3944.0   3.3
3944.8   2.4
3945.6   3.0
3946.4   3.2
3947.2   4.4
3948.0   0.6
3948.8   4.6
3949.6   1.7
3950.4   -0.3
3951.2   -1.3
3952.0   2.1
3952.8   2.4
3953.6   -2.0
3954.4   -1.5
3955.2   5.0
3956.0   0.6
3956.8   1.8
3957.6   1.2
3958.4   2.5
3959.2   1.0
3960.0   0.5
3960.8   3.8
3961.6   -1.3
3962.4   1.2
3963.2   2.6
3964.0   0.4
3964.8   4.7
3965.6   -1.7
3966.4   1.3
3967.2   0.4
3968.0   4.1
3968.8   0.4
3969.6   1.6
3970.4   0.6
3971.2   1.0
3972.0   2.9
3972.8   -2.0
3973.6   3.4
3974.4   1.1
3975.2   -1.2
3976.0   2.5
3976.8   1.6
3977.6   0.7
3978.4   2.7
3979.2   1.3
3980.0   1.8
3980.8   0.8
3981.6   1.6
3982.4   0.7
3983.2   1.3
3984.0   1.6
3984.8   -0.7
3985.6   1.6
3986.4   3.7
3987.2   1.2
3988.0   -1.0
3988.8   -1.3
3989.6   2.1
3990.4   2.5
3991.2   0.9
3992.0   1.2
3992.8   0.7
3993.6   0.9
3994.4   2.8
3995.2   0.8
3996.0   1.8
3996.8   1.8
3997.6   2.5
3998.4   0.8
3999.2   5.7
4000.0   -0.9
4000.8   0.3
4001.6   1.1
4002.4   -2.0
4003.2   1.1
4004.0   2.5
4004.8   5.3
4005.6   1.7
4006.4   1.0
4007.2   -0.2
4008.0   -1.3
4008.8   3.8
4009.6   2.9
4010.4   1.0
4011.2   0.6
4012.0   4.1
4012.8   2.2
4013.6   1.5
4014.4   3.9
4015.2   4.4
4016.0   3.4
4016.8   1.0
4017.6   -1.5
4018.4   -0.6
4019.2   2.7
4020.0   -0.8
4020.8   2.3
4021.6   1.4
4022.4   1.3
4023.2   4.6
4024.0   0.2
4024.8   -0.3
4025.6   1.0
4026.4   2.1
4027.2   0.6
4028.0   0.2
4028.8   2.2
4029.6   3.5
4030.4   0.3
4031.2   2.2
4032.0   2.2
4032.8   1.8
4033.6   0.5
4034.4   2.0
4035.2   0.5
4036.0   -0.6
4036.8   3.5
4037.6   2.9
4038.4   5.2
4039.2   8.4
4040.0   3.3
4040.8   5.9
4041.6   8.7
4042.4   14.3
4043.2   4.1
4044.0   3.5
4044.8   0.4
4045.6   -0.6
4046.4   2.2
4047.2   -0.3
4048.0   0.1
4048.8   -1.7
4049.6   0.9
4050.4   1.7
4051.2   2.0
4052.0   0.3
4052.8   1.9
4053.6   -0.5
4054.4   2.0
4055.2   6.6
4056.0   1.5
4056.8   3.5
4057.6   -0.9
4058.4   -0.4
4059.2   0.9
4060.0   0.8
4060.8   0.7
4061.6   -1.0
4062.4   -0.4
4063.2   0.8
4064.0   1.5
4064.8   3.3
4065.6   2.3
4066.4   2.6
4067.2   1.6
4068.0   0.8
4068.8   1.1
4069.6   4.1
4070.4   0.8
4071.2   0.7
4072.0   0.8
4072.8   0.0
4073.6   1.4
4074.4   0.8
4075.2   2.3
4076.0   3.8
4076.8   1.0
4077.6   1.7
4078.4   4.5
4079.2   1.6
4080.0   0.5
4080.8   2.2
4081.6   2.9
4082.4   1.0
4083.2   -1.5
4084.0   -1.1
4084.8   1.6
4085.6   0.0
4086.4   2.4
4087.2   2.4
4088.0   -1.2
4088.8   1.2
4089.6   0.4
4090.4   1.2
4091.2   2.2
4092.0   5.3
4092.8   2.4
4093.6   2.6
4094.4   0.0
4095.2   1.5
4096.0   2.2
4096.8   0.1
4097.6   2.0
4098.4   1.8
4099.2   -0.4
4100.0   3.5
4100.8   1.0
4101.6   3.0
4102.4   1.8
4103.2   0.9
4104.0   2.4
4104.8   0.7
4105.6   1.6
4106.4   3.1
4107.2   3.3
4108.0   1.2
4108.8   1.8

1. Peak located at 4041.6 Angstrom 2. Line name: [O II] 3727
